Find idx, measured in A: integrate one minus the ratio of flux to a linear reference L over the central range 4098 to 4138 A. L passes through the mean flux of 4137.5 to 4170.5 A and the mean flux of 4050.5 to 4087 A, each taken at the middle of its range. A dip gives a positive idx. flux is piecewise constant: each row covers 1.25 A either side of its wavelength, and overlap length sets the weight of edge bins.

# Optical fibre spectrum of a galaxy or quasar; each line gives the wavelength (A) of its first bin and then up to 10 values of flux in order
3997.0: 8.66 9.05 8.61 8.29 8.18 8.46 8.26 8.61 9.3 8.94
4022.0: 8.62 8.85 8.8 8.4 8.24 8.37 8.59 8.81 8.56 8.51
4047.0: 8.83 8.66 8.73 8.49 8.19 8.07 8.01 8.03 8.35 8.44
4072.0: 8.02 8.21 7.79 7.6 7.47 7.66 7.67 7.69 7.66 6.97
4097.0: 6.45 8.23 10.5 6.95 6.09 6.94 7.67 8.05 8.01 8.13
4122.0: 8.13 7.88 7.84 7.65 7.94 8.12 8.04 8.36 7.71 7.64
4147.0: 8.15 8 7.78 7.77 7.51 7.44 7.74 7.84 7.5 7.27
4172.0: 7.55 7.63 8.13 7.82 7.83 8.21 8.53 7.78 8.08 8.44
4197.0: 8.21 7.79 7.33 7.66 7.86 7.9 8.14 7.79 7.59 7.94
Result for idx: 0.1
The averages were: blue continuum 8.07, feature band 7.88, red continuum 7.76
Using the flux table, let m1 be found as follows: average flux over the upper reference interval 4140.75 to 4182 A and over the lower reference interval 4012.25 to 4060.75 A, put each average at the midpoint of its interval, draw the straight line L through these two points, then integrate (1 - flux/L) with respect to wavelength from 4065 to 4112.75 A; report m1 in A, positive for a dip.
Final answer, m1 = 3.0 A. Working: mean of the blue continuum 8.6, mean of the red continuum 7.72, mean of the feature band 7.71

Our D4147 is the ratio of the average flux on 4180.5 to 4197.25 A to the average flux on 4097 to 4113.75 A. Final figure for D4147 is 1.1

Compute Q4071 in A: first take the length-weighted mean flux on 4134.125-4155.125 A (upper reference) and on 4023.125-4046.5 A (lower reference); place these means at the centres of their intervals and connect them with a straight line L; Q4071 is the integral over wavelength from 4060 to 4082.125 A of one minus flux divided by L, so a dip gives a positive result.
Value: 0.9 A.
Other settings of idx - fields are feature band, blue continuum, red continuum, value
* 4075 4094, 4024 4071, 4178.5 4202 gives 1.6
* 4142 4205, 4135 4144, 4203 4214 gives 0.9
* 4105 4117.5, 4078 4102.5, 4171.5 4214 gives 0.8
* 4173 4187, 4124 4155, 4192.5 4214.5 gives -0.1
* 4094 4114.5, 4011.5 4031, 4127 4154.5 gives 1.6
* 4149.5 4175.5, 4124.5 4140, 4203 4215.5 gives 1.0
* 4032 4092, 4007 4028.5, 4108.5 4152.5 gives 1.4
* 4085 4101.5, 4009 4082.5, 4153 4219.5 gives 1.2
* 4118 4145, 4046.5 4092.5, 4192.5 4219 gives 0.1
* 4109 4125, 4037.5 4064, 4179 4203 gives 0.8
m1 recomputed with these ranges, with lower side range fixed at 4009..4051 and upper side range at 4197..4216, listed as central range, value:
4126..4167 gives 1.3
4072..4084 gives 0.9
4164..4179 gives 0.6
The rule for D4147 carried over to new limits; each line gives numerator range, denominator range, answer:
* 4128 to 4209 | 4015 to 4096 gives 0.95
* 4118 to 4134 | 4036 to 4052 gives 0.92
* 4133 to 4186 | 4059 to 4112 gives 1.01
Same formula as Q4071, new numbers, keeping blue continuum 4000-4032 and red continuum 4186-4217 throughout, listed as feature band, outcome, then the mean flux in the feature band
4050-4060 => 0.06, 8.41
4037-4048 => -0.20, 8.66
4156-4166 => 0.56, 7.63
